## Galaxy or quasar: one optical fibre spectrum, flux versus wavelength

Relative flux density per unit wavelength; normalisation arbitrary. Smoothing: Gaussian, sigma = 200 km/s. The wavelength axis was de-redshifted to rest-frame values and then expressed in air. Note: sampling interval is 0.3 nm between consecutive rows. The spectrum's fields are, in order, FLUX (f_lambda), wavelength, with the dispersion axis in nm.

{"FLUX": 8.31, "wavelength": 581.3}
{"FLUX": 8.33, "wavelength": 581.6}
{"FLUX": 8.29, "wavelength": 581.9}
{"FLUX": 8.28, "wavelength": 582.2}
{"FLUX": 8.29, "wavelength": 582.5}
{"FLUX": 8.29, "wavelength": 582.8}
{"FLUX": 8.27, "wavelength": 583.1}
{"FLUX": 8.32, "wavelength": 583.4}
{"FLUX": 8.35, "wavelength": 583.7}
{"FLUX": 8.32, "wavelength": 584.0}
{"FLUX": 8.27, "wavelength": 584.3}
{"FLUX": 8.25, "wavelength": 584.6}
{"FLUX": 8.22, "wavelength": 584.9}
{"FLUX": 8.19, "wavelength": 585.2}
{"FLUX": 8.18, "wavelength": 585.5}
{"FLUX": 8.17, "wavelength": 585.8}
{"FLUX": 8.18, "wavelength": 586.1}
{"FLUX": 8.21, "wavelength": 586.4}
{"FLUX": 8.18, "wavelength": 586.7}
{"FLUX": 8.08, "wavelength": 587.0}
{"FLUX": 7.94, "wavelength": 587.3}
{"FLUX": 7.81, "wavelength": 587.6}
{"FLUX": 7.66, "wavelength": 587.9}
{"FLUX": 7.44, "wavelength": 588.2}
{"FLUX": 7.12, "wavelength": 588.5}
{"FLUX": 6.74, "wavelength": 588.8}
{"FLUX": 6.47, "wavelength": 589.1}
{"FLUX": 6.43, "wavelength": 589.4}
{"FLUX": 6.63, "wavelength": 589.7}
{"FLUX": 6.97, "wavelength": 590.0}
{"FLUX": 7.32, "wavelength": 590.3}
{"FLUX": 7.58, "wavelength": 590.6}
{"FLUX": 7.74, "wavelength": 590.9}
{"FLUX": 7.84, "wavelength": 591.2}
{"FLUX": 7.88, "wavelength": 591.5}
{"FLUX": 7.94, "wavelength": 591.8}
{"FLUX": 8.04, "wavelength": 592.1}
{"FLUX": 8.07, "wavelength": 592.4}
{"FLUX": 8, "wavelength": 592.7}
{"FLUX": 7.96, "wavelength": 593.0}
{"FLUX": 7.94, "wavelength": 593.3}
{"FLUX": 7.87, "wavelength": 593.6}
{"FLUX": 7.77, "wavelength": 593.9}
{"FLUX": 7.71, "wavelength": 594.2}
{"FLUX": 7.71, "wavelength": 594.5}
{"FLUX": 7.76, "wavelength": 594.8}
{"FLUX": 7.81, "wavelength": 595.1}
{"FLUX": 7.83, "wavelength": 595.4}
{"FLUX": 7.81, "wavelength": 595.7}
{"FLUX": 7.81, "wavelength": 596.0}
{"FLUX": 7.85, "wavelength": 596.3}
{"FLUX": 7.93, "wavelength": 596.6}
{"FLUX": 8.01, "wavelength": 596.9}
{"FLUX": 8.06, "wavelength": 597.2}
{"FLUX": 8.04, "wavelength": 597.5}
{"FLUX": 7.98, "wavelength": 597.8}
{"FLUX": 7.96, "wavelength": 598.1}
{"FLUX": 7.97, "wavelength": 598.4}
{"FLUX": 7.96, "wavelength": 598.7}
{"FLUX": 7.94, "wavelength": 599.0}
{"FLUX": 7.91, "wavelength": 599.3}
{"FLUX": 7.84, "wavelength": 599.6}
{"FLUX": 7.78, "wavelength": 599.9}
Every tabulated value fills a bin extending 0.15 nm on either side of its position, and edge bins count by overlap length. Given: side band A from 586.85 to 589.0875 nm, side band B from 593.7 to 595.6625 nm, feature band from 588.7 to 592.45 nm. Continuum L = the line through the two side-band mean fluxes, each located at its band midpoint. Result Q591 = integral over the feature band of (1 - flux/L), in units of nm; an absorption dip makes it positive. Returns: 0.122 nm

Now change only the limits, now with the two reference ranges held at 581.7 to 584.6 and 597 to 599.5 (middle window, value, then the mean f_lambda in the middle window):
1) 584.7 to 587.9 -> 0.05 nm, 8.1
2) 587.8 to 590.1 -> 0.35 nm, 6.92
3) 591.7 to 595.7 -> 0.10 nm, 7.87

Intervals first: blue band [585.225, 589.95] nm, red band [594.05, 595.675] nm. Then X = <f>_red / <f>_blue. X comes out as 1.03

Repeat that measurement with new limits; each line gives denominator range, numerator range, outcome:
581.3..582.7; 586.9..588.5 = 0.93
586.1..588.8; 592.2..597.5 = 1.01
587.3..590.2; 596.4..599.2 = 1.13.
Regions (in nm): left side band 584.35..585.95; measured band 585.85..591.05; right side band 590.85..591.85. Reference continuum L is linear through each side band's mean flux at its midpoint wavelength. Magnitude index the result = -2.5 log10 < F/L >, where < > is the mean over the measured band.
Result 0.08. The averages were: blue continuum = 8.21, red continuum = 7.85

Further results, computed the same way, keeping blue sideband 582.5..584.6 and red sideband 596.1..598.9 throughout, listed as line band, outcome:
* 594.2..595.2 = 0.039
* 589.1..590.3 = 0.208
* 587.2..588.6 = 0.082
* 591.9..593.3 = 0.011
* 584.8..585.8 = 0.009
